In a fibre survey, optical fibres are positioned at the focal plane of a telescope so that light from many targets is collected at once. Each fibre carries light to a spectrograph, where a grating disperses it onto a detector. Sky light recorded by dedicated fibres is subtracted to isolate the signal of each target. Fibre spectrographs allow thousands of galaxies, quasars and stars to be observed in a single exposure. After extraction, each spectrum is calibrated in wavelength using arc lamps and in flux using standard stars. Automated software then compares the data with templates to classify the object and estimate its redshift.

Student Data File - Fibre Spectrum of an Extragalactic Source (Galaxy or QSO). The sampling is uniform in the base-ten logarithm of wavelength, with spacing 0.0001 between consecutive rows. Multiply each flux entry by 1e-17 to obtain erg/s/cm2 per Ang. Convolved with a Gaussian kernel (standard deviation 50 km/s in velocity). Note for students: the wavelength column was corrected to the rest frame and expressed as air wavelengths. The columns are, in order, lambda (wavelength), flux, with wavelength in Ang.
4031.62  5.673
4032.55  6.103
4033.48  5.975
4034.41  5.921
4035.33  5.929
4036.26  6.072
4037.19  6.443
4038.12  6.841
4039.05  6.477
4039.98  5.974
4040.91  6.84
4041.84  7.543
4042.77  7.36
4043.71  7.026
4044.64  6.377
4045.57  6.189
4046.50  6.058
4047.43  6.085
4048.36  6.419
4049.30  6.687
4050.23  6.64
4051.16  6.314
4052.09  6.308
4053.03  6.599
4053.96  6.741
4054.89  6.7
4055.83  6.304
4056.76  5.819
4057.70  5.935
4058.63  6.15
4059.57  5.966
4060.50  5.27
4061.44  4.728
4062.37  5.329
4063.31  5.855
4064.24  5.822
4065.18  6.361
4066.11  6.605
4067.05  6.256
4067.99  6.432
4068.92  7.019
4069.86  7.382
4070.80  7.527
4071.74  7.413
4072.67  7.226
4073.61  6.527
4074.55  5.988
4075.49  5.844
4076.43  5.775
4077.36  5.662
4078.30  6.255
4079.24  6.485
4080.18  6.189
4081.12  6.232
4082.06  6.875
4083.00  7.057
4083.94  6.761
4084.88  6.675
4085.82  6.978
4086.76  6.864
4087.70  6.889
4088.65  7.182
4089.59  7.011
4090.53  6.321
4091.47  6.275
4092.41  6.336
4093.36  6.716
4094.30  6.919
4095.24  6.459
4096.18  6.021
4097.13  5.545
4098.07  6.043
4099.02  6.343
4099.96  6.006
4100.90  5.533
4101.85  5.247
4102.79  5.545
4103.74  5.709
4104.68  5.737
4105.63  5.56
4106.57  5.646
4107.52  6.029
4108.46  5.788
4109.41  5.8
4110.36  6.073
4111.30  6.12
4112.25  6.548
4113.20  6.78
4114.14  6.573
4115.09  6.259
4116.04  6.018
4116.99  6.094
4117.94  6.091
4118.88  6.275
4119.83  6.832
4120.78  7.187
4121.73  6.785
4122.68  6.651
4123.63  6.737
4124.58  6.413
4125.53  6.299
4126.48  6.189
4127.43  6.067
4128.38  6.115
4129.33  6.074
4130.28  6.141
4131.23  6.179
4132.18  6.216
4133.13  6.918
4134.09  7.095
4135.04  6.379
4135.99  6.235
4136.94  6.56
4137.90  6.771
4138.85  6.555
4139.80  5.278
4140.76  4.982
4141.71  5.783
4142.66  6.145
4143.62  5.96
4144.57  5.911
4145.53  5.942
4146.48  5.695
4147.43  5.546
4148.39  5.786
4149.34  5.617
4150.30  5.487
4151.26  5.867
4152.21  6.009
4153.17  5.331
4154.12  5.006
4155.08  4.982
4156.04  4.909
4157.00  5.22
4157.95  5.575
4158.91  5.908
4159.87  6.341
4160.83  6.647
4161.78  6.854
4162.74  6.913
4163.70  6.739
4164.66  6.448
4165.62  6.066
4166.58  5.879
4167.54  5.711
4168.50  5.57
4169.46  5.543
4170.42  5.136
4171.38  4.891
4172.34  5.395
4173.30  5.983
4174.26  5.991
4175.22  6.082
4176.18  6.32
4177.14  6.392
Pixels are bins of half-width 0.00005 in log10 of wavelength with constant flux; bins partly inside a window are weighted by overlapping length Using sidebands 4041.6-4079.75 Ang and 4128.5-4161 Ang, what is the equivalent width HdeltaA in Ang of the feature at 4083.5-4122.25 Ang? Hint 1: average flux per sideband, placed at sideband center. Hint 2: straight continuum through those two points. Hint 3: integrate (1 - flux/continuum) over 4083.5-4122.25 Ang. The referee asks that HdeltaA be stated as -0.9 Ang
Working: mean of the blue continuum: 6.36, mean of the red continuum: 5.91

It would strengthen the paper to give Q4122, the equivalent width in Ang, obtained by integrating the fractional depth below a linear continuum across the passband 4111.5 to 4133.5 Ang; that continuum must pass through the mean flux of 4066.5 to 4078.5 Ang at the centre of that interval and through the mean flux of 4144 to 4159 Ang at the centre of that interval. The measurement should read -1.80 Ang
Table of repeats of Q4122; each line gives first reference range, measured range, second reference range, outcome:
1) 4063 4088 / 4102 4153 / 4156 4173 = 0.4 Ang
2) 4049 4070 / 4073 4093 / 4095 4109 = -1.7 Ang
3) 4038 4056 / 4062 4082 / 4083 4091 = 1.0 Ang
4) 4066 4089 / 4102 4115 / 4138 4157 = 0.4 Ang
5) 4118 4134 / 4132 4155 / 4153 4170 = 0.9 Ang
